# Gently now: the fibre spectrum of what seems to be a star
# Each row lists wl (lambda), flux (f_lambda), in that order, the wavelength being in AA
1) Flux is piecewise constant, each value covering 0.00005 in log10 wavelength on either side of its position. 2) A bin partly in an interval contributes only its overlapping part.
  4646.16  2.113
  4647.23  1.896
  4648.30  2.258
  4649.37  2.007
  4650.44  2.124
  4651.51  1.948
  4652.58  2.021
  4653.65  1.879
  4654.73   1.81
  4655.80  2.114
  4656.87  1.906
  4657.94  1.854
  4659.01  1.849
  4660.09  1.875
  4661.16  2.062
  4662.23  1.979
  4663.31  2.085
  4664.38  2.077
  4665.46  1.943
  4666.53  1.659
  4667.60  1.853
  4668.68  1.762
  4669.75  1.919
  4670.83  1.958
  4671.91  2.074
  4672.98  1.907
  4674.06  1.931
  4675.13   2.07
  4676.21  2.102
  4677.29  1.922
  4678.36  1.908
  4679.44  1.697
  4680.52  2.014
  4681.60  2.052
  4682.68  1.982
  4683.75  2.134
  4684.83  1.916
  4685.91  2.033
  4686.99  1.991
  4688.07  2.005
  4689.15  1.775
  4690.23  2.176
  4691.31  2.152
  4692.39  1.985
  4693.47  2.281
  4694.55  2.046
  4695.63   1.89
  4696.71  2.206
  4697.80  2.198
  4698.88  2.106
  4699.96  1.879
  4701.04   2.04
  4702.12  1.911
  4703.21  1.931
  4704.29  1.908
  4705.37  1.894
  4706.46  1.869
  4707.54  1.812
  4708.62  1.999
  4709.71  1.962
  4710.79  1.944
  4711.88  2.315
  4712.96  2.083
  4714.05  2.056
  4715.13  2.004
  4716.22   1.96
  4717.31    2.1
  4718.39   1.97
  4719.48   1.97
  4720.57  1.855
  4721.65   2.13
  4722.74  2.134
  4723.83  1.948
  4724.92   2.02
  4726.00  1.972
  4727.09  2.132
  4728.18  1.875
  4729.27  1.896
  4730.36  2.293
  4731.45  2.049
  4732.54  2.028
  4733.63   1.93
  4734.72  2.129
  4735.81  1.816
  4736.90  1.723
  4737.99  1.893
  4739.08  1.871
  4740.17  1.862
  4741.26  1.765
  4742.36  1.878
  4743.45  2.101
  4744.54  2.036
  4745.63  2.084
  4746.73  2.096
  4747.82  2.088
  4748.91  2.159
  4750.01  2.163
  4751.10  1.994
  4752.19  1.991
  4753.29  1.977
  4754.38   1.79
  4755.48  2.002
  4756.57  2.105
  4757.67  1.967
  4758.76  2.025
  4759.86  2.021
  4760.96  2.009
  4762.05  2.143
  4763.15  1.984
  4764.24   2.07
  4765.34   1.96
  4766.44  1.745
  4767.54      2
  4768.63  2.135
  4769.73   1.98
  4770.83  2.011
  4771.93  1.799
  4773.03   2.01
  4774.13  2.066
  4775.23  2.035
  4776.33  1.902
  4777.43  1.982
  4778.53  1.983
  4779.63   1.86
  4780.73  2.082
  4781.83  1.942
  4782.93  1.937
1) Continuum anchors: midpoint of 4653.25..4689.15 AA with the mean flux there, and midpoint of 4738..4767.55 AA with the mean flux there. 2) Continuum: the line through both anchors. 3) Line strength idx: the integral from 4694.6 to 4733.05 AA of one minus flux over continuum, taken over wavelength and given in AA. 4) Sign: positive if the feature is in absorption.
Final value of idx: -0.8 AA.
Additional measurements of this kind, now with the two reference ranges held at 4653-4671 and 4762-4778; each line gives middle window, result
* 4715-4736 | -0.6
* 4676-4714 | -1.3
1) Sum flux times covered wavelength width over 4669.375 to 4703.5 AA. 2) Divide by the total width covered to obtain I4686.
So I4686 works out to 2.01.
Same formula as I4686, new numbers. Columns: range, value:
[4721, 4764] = 2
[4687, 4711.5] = 2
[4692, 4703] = 2.05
